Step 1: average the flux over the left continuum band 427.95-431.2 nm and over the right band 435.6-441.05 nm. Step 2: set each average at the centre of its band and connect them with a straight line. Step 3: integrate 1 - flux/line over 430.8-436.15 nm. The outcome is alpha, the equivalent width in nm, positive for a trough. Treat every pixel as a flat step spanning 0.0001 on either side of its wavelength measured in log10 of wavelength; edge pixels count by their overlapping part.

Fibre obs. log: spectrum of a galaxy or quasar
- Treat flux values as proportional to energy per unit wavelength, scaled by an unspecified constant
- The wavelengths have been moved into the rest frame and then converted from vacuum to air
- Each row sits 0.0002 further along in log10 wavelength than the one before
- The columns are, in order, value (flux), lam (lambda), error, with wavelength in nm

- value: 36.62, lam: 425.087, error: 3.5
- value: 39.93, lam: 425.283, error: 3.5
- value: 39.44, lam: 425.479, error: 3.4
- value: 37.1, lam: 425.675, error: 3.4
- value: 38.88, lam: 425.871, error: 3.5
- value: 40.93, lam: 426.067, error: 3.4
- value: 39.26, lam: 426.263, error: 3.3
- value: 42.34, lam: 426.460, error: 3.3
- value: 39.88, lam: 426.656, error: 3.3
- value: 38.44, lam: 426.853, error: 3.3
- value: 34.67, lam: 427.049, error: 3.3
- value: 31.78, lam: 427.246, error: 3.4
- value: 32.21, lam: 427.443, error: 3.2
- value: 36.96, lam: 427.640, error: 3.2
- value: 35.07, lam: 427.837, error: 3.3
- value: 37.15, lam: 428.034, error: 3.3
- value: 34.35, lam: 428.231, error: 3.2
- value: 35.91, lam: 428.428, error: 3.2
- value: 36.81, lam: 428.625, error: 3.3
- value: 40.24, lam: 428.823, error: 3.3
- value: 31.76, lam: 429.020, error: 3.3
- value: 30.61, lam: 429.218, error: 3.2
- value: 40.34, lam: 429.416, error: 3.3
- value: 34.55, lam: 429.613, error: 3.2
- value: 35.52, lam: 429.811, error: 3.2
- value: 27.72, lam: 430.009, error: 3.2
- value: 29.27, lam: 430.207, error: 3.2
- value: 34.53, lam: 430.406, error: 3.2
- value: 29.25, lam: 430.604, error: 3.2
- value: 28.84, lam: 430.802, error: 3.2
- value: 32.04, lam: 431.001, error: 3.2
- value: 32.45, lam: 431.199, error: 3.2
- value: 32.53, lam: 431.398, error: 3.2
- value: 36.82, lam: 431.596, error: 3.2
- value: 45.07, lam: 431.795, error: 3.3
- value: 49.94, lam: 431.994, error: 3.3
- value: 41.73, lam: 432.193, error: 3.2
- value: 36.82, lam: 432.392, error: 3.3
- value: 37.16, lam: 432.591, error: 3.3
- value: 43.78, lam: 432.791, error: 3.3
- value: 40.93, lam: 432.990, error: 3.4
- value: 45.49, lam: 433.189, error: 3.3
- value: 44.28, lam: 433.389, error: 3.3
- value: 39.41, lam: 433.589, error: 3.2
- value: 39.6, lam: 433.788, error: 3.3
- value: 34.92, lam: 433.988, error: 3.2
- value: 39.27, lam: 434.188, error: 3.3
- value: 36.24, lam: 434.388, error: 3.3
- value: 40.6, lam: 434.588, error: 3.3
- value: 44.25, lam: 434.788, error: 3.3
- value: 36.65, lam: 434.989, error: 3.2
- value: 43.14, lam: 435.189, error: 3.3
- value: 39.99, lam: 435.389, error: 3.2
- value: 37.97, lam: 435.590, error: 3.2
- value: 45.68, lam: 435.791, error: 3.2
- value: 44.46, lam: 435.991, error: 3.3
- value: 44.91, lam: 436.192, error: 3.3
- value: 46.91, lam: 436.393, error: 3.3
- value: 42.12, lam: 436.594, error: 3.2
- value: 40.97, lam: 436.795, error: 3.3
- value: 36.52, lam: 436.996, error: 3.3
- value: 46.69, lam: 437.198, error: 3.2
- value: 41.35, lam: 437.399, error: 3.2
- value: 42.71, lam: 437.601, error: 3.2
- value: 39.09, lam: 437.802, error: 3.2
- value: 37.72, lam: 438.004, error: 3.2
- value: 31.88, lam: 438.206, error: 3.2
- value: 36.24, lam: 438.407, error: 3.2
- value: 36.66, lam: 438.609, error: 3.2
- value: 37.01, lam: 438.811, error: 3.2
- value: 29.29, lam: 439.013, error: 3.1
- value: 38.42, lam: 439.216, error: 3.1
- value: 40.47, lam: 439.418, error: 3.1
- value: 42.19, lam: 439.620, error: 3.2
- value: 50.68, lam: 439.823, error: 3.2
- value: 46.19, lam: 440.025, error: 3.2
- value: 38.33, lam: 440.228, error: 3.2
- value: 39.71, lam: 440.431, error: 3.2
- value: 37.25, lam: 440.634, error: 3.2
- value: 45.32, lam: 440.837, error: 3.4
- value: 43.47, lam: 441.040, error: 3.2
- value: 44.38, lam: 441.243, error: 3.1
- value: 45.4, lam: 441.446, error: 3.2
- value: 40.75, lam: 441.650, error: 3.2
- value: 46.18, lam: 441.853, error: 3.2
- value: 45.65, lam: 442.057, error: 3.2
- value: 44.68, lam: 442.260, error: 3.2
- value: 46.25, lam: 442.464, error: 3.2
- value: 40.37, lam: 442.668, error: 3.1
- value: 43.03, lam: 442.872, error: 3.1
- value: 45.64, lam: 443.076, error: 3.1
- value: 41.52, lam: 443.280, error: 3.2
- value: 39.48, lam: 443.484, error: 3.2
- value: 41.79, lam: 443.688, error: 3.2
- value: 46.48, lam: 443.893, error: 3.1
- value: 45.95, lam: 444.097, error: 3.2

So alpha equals -0.45 nm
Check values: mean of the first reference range 33.6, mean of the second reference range 40.7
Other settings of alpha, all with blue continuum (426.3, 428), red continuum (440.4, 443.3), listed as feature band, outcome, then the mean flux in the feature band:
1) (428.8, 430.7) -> 0.233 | 33.1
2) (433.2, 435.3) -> -0.011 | 40.1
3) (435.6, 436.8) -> -0.093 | 44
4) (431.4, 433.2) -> -0.108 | 41.3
